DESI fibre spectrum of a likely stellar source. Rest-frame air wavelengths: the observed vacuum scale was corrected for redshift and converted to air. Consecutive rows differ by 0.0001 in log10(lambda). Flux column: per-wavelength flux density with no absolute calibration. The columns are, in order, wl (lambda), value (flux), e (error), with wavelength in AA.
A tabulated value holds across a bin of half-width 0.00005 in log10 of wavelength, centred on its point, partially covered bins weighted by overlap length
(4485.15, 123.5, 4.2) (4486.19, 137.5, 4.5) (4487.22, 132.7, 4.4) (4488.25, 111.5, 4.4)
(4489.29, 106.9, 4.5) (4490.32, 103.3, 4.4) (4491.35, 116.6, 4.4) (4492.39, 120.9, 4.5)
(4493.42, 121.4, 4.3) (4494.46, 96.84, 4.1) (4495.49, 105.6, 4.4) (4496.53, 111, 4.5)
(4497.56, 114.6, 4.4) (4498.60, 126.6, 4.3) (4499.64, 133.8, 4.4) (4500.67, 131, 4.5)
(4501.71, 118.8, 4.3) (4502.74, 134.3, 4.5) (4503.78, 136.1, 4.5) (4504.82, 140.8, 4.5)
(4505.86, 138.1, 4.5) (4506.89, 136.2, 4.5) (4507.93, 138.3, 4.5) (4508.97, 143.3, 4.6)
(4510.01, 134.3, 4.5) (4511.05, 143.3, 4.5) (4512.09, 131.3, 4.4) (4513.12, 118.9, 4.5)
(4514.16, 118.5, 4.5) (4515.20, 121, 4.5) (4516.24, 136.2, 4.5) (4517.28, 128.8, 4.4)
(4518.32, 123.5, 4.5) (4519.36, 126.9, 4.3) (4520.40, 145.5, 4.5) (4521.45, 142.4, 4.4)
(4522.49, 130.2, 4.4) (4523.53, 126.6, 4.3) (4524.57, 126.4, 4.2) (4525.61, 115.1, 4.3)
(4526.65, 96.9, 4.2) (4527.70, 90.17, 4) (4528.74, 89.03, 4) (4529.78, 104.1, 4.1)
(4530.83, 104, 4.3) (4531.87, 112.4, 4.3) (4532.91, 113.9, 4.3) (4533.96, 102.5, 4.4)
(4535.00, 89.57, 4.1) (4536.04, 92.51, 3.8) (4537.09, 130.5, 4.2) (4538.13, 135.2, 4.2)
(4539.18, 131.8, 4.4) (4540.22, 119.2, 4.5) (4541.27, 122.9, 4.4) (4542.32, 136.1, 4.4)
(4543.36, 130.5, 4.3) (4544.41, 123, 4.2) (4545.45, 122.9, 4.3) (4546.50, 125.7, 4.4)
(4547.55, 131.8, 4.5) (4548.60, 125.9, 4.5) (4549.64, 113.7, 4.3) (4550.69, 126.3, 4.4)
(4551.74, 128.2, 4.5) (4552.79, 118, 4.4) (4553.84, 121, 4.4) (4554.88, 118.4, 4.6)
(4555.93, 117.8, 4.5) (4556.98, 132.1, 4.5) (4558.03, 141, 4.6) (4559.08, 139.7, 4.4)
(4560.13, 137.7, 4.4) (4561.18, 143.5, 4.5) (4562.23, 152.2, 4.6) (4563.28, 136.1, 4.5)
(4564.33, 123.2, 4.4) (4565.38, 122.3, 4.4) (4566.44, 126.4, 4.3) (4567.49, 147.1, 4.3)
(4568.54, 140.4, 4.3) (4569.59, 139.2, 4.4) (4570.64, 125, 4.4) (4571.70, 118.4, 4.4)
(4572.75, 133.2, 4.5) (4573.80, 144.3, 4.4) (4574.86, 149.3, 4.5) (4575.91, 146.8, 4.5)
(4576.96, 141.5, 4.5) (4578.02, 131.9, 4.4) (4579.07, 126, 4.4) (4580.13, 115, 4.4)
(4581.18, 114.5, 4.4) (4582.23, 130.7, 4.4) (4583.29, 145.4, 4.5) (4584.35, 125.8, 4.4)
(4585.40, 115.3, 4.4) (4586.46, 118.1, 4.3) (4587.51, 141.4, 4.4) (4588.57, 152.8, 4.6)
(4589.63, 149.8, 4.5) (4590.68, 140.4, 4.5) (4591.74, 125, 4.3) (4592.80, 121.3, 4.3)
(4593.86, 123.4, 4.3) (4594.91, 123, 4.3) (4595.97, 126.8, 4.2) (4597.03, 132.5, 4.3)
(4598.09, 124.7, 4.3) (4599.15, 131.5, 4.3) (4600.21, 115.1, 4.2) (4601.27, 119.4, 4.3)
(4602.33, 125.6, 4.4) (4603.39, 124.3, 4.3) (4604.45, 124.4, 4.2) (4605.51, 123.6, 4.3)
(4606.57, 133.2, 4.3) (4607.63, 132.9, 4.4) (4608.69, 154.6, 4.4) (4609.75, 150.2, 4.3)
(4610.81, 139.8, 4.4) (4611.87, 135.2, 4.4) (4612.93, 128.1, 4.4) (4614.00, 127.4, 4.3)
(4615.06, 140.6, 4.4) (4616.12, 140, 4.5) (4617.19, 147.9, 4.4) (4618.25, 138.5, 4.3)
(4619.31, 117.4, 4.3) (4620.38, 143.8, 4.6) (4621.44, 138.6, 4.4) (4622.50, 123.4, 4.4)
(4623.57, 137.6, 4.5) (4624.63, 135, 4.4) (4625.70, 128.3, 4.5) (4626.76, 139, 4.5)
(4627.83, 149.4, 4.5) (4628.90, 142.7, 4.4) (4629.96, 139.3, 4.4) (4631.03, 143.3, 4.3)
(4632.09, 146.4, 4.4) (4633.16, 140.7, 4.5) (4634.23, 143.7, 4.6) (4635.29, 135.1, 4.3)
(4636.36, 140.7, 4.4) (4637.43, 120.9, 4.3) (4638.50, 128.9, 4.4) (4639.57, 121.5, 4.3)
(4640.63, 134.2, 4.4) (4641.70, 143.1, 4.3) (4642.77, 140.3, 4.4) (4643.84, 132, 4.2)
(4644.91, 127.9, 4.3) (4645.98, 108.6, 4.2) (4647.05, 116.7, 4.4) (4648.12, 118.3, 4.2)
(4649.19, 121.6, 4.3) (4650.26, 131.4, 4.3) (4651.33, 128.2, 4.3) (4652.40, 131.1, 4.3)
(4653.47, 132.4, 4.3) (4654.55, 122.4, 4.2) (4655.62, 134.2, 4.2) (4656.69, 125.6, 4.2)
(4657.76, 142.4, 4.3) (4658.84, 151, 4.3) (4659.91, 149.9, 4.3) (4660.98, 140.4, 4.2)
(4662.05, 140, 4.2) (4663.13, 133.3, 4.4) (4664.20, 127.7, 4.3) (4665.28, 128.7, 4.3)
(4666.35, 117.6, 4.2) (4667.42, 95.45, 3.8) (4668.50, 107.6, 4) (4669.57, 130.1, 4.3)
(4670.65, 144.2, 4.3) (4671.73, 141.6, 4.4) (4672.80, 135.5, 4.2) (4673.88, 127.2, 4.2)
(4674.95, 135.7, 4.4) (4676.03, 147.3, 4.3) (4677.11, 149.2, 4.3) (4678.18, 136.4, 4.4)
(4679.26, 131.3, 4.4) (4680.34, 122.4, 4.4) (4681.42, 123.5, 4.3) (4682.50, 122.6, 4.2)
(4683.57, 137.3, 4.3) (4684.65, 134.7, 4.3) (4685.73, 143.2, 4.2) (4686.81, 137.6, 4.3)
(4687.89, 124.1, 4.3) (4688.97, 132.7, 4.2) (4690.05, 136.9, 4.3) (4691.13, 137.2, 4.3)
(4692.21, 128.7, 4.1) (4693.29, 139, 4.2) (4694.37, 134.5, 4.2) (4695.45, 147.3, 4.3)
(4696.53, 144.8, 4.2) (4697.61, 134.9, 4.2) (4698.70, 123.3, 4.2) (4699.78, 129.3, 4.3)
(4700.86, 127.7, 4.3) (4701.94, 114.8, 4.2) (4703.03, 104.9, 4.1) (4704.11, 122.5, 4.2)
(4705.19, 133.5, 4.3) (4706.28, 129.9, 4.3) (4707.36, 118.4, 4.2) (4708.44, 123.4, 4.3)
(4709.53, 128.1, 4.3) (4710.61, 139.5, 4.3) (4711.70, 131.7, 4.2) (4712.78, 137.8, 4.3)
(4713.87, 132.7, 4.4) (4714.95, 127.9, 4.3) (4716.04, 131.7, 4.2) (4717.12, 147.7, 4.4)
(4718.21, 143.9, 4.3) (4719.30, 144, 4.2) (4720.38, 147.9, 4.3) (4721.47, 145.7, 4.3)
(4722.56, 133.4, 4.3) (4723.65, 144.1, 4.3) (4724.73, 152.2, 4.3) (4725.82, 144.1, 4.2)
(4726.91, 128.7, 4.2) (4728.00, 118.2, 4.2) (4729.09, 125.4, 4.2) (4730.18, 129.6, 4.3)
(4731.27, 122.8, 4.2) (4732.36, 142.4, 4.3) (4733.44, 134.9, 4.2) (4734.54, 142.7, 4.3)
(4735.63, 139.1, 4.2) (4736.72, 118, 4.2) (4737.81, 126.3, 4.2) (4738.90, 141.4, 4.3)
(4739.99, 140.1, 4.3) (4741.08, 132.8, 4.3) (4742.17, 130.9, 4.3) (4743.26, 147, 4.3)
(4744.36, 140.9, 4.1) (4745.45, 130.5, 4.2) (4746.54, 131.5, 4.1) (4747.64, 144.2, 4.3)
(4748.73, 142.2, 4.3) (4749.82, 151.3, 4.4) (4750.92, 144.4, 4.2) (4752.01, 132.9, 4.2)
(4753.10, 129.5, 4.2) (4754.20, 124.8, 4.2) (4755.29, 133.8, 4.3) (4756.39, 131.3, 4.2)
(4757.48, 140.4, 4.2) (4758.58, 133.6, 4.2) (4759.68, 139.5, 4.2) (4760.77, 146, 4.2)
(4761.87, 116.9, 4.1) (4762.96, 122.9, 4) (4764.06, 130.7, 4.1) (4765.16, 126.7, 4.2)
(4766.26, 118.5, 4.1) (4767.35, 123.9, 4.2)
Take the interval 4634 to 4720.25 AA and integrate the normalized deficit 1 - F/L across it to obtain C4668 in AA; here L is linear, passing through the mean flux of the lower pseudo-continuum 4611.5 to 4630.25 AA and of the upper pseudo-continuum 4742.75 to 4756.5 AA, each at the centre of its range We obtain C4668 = 3.2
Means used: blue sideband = 136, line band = 132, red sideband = 137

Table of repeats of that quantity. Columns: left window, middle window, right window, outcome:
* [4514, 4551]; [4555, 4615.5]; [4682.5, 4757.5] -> -4.2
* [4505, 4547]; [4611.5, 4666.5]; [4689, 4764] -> -2.0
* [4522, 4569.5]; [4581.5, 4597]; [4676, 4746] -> -0.7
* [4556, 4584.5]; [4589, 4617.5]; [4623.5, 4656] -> 0.3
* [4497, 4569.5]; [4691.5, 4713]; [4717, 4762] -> 0.8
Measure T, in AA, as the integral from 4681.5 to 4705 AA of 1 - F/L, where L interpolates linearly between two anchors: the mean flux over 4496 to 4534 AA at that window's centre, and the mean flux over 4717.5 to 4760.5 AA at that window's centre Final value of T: 0.51 AA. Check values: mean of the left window 124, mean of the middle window 131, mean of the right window 137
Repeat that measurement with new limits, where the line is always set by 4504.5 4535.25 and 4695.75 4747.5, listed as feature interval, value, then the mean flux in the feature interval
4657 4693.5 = -0.7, 133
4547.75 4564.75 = -0.7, 130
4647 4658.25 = 0.1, 128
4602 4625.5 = -1.3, 135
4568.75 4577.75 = -0.9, 137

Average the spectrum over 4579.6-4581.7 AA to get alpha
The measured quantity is 115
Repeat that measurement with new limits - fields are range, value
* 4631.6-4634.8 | 143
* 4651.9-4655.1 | 128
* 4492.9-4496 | 108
